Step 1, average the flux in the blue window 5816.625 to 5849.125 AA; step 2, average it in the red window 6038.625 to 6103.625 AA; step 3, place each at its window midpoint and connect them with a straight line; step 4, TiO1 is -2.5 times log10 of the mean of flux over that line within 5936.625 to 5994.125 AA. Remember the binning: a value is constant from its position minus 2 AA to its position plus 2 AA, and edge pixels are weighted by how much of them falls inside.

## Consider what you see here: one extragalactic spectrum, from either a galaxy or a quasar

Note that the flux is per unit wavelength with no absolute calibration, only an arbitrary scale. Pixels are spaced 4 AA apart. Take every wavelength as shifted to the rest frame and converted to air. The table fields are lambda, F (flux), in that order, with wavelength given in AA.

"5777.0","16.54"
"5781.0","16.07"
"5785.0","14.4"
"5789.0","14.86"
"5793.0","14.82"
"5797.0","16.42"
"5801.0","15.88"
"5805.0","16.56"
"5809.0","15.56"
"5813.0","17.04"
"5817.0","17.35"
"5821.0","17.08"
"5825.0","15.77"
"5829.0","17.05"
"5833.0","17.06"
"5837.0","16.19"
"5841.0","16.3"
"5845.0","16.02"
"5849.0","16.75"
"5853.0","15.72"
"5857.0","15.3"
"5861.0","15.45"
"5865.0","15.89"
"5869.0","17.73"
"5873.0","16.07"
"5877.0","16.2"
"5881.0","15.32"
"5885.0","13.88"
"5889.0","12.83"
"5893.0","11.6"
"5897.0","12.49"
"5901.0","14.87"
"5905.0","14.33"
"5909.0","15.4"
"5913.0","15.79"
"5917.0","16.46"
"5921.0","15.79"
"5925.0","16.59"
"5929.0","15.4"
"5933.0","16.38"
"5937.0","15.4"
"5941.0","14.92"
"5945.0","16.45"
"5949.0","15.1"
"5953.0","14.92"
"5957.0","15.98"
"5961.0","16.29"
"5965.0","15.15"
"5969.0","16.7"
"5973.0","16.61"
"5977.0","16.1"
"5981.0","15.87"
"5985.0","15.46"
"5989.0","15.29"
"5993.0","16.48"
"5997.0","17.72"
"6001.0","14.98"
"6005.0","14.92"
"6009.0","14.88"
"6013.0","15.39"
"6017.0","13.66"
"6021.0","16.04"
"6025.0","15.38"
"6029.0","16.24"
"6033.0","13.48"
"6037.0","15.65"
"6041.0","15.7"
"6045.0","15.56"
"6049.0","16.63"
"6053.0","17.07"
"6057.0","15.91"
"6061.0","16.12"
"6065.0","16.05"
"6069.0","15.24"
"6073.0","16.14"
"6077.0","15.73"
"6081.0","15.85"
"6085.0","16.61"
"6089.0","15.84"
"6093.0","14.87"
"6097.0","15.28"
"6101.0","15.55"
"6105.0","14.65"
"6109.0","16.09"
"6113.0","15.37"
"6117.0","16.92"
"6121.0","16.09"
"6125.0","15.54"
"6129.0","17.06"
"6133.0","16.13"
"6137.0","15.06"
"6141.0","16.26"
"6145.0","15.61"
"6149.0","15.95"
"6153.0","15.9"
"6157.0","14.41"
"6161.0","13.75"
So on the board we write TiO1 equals 0.03 mag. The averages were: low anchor 16.6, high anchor 15.9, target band 15.8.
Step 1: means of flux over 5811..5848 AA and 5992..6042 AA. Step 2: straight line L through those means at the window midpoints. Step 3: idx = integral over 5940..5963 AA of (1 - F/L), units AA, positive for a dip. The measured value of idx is 0.3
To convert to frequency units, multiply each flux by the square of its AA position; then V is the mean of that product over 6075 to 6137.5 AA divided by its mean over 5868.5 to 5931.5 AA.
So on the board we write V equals 1.13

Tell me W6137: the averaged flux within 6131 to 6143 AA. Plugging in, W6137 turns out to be 15.8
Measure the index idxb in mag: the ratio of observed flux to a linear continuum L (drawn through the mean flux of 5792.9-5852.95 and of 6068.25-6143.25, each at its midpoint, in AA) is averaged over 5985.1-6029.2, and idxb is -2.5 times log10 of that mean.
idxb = 0.035 mag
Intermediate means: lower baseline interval 16.4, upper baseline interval 15.8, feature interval 15.5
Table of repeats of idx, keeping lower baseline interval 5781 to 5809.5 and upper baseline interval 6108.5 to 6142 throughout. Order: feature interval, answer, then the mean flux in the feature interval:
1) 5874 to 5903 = 3.18 AA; 14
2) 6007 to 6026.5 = 1.01 AA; 15.1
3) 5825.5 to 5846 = -1.17 AA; 16.5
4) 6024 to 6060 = 0.37 AA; 15.8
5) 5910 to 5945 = -0.27 AA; 15.9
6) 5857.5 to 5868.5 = -0.18 AA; 15.9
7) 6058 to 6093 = 0.19 AA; 15.9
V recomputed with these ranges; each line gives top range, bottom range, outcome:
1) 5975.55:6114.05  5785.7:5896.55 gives 1.07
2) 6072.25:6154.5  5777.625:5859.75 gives 1.08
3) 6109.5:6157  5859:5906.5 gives 1.18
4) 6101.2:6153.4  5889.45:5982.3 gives 1.10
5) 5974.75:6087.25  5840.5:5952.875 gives 1.07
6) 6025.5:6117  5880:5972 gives 1.09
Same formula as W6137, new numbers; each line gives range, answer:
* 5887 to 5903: 12.9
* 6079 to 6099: 15.7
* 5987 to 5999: 16.5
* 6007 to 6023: 15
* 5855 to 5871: 16.1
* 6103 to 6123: 15.8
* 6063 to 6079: 15.8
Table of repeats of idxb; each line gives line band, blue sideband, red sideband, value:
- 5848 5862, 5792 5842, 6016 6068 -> 0.04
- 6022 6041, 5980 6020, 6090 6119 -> 0.01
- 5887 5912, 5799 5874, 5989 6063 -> 0.18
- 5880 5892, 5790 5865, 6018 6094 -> 0.18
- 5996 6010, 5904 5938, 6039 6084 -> 0.03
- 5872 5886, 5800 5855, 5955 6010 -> 0.06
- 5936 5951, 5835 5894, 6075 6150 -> 0.01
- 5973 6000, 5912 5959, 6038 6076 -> -0.02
